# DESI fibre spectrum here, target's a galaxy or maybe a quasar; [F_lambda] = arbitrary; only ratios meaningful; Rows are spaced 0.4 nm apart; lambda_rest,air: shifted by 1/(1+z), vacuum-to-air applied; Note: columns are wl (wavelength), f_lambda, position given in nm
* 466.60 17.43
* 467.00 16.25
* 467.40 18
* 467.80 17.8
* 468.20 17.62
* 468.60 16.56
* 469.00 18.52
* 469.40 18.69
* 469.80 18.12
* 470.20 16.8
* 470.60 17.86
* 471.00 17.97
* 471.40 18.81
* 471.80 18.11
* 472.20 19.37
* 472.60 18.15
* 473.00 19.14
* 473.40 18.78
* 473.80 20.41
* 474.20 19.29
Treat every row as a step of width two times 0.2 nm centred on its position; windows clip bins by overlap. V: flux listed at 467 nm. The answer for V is 16.25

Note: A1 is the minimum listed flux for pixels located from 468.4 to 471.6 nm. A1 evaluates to 16.56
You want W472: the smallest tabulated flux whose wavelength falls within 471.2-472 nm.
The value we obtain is 18.11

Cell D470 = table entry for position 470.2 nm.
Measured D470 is 16.8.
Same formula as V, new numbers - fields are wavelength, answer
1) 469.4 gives 18.69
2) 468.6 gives 16.56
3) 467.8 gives 17.8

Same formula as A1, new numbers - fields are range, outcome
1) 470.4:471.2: 17.86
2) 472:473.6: 18.15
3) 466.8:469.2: 16.25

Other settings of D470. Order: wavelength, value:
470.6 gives 17.86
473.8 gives 20.41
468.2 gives 17.62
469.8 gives 18.12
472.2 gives 19.37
